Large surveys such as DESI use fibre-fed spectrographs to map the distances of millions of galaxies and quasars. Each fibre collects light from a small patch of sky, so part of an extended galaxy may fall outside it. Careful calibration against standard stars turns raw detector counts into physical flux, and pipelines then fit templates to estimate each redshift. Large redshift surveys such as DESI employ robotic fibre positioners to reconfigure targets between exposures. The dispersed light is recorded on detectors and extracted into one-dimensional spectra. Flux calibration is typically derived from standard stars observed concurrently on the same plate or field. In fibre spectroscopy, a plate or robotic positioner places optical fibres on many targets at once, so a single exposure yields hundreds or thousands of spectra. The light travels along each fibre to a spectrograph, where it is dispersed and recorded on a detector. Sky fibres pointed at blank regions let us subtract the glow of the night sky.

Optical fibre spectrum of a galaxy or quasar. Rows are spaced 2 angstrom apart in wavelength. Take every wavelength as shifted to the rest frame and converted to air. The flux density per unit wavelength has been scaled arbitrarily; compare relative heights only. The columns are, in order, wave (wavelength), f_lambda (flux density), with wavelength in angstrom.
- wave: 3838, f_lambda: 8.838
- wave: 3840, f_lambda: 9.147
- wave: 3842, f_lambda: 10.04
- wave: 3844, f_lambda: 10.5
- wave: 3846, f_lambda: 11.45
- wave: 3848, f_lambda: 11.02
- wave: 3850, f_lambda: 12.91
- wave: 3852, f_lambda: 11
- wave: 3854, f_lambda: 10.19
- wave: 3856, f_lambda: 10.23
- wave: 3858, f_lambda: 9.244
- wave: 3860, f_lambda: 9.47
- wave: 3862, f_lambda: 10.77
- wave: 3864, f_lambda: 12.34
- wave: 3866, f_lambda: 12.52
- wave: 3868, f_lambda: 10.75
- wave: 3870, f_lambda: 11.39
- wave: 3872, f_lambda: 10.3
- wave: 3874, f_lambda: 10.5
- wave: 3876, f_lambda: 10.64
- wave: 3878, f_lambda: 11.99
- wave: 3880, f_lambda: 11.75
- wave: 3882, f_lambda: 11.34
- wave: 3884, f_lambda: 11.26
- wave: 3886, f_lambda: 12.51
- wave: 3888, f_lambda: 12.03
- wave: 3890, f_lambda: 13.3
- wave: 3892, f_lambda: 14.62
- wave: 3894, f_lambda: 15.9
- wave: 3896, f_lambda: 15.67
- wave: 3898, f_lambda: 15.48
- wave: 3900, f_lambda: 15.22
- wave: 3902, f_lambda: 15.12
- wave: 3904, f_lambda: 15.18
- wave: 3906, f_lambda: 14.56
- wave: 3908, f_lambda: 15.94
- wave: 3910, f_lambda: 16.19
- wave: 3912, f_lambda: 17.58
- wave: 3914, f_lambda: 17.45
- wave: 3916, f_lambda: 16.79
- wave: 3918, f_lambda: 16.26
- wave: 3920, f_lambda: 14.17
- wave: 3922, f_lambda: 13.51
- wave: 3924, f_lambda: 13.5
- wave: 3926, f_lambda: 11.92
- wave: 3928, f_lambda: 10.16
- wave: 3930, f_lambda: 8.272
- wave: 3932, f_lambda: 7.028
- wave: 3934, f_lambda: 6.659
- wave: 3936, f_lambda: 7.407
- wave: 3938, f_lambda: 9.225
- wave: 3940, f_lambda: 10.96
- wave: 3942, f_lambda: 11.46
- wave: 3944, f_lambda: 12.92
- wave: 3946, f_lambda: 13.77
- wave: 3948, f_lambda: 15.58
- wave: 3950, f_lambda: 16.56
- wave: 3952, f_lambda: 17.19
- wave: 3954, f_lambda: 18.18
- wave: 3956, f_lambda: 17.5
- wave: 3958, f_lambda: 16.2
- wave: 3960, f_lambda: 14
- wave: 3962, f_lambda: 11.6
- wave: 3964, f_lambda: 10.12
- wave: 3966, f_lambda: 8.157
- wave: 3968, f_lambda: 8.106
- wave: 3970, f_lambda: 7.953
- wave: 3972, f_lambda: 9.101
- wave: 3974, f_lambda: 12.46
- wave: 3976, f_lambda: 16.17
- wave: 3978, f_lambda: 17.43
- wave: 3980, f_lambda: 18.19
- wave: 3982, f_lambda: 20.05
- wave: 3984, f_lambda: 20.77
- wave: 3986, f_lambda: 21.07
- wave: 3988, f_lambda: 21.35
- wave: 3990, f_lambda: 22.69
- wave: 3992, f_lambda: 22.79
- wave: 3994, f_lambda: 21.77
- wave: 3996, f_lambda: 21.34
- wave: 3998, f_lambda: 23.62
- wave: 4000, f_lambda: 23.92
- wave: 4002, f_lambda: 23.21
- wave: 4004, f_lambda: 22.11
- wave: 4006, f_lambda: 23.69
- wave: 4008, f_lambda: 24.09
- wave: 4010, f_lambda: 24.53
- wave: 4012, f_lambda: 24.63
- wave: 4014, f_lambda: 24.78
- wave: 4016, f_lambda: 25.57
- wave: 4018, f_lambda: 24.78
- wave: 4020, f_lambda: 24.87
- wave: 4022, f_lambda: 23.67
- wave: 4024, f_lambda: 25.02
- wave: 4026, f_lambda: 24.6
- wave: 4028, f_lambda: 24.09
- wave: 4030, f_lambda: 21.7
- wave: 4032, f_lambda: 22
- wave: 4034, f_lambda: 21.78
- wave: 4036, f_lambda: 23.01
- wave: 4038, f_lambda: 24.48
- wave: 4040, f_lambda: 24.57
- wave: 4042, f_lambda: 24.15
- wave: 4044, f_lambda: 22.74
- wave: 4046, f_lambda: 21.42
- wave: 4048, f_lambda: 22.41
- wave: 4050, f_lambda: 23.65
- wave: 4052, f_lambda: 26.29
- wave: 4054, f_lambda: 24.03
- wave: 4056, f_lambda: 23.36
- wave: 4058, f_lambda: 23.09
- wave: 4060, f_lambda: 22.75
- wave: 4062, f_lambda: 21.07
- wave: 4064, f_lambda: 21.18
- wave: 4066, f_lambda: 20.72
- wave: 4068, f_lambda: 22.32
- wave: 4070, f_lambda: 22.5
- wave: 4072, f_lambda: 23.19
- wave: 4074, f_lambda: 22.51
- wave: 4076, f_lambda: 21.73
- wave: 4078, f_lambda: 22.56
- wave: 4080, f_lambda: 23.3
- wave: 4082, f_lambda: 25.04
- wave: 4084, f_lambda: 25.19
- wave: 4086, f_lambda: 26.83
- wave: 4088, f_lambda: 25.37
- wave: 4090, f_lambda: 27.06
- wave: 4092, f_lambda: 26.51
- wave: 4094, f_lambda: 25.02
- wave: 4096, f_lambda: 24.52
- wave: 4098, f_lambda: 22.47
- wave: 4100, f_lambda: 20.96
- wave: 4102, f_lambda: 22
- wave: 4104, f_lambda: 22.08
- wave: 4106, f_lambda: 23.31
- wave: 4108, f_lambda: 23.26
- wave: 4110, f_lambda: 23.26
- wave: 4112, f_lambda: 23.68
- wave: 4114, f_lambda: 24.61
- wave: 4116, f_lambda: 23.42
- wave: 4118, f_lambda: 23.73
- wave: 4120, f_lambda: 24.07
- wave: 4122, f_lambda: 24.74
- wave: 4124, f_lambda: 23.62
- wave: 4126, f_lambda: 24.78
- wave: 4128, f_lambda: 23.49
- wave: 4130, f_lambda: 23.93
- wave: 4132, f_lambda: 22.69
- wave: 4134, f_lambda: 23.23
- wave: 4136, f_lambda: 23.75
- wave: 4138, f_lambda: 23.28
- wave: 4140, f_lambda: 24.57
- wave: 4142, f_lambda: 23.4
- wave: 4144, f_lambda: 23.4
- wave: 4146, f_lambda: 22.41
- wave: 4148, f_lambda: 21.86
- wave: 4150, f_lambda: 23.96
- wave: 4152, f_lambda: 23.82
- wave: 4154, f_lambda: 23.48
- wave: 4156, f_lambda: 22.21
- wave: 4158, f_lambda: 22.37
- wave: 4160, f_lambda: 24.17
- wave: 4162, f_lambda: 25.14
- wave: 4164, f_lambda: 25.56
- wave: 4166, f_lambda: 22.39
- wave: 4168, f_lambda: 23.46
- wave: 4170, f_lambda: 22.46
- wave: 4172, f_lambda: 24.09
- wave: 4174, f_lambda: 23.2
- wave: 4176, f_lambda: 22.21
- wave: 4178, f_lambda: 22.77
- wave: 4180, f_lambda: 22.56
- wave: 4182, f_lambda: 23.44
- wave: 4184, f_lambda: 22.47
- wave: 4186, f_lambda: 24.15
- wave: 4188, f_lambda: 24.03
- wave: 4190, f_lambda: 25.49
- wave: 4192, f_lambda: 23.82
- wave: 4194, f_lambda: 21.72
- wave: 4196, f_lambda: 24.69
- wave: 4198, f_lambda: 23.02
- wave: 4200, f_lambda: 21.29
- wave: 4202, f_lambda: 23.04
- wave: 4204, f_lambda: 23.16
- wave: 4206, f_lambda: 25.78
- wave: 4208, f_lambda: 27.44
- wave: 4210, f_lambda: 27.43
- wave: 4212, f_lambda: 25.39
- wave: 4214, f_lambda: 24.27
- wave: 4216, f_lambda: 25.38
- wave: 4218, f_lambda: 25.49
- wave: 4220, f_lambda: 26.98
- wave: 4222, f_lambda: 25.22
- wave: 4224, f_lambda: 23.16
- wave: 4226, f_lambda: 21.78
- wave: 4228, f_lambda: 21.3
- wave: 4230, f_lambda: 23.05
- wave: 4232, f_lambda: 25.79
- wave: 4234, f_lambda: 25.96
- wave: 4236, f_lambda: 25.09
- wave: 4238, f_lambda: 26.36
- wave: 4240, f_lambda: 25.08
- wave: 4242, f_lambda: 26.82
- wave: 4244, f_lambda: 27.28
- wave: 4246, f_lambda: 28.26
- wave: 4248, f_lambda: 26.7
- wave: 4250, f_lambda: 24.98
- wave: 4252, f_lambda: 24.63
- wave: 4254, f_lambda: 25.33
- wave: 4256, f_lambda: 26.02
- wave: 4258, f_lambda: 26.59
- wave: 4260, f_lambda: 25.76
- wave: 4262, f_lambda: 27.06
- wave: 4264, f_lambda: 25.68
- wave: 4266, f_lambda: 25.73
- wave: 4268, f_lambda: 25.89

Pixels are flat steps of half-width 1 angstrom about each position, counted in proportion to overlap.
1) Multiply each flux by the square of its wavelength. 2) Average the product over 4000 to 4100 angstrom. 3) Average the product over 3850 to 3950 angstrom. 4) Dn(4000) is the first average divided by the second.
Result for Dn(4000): 2.03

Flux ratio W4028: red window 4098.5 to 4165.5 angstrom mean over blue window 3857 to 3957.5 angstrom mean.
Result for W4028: 1.80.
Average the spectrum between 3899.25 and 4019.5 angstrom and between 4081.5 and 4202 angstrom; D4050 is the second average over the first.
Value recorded 1.4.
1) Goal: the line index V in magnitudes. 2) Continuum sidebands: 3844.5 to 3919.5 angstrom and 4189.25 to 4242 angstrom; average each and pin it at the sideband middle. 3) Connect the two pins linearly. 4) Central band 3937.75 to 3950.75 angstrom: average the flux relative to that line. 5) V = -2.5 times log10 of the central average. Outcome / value 0.16 mag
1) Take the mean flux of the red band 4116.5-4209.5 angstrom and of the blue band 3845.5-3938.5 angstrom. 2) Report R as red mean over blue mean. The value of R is 1.90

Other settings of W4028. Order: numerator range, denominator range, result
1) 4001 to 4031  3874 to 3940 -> 1.85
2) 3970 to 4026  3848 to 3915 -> 1.67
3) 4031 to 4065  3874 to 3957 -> 1.71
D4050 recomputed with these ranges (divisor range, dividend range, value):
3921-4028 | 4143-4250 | 1.41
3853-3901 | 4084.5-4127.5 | 2.00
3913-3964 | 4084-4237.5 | 1.83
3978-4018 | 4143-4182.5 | 1.03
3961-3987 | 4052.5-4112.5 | 1.68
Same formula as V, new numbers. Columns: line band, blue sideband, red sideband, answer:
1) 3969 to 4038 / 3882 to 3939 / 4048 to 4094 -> -0.11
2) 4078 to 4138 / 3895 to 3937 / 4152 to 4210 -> -0.15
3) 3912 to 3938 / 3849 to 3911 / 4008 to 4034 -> 0.31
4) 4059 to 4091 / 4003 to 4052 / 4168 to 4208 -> 0.01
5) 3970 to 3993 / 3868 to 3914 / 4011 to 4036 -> 0.16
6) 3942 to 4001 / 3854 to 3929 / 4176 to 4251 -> -0.03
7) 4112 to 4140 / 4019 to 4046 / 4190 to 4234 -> 0.01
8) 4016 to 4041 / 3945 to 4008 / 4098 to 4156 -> -0.22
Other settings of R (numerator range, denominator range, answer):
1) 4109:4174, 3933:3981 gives 1.84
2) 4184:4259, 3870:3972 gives 1.92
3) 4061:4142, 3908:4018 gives 1.44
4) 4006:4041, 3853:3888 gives 2.17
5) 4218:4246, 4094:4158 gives 1.07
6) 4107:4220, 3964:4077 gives 1.11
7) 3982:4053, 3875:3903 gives 1.75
